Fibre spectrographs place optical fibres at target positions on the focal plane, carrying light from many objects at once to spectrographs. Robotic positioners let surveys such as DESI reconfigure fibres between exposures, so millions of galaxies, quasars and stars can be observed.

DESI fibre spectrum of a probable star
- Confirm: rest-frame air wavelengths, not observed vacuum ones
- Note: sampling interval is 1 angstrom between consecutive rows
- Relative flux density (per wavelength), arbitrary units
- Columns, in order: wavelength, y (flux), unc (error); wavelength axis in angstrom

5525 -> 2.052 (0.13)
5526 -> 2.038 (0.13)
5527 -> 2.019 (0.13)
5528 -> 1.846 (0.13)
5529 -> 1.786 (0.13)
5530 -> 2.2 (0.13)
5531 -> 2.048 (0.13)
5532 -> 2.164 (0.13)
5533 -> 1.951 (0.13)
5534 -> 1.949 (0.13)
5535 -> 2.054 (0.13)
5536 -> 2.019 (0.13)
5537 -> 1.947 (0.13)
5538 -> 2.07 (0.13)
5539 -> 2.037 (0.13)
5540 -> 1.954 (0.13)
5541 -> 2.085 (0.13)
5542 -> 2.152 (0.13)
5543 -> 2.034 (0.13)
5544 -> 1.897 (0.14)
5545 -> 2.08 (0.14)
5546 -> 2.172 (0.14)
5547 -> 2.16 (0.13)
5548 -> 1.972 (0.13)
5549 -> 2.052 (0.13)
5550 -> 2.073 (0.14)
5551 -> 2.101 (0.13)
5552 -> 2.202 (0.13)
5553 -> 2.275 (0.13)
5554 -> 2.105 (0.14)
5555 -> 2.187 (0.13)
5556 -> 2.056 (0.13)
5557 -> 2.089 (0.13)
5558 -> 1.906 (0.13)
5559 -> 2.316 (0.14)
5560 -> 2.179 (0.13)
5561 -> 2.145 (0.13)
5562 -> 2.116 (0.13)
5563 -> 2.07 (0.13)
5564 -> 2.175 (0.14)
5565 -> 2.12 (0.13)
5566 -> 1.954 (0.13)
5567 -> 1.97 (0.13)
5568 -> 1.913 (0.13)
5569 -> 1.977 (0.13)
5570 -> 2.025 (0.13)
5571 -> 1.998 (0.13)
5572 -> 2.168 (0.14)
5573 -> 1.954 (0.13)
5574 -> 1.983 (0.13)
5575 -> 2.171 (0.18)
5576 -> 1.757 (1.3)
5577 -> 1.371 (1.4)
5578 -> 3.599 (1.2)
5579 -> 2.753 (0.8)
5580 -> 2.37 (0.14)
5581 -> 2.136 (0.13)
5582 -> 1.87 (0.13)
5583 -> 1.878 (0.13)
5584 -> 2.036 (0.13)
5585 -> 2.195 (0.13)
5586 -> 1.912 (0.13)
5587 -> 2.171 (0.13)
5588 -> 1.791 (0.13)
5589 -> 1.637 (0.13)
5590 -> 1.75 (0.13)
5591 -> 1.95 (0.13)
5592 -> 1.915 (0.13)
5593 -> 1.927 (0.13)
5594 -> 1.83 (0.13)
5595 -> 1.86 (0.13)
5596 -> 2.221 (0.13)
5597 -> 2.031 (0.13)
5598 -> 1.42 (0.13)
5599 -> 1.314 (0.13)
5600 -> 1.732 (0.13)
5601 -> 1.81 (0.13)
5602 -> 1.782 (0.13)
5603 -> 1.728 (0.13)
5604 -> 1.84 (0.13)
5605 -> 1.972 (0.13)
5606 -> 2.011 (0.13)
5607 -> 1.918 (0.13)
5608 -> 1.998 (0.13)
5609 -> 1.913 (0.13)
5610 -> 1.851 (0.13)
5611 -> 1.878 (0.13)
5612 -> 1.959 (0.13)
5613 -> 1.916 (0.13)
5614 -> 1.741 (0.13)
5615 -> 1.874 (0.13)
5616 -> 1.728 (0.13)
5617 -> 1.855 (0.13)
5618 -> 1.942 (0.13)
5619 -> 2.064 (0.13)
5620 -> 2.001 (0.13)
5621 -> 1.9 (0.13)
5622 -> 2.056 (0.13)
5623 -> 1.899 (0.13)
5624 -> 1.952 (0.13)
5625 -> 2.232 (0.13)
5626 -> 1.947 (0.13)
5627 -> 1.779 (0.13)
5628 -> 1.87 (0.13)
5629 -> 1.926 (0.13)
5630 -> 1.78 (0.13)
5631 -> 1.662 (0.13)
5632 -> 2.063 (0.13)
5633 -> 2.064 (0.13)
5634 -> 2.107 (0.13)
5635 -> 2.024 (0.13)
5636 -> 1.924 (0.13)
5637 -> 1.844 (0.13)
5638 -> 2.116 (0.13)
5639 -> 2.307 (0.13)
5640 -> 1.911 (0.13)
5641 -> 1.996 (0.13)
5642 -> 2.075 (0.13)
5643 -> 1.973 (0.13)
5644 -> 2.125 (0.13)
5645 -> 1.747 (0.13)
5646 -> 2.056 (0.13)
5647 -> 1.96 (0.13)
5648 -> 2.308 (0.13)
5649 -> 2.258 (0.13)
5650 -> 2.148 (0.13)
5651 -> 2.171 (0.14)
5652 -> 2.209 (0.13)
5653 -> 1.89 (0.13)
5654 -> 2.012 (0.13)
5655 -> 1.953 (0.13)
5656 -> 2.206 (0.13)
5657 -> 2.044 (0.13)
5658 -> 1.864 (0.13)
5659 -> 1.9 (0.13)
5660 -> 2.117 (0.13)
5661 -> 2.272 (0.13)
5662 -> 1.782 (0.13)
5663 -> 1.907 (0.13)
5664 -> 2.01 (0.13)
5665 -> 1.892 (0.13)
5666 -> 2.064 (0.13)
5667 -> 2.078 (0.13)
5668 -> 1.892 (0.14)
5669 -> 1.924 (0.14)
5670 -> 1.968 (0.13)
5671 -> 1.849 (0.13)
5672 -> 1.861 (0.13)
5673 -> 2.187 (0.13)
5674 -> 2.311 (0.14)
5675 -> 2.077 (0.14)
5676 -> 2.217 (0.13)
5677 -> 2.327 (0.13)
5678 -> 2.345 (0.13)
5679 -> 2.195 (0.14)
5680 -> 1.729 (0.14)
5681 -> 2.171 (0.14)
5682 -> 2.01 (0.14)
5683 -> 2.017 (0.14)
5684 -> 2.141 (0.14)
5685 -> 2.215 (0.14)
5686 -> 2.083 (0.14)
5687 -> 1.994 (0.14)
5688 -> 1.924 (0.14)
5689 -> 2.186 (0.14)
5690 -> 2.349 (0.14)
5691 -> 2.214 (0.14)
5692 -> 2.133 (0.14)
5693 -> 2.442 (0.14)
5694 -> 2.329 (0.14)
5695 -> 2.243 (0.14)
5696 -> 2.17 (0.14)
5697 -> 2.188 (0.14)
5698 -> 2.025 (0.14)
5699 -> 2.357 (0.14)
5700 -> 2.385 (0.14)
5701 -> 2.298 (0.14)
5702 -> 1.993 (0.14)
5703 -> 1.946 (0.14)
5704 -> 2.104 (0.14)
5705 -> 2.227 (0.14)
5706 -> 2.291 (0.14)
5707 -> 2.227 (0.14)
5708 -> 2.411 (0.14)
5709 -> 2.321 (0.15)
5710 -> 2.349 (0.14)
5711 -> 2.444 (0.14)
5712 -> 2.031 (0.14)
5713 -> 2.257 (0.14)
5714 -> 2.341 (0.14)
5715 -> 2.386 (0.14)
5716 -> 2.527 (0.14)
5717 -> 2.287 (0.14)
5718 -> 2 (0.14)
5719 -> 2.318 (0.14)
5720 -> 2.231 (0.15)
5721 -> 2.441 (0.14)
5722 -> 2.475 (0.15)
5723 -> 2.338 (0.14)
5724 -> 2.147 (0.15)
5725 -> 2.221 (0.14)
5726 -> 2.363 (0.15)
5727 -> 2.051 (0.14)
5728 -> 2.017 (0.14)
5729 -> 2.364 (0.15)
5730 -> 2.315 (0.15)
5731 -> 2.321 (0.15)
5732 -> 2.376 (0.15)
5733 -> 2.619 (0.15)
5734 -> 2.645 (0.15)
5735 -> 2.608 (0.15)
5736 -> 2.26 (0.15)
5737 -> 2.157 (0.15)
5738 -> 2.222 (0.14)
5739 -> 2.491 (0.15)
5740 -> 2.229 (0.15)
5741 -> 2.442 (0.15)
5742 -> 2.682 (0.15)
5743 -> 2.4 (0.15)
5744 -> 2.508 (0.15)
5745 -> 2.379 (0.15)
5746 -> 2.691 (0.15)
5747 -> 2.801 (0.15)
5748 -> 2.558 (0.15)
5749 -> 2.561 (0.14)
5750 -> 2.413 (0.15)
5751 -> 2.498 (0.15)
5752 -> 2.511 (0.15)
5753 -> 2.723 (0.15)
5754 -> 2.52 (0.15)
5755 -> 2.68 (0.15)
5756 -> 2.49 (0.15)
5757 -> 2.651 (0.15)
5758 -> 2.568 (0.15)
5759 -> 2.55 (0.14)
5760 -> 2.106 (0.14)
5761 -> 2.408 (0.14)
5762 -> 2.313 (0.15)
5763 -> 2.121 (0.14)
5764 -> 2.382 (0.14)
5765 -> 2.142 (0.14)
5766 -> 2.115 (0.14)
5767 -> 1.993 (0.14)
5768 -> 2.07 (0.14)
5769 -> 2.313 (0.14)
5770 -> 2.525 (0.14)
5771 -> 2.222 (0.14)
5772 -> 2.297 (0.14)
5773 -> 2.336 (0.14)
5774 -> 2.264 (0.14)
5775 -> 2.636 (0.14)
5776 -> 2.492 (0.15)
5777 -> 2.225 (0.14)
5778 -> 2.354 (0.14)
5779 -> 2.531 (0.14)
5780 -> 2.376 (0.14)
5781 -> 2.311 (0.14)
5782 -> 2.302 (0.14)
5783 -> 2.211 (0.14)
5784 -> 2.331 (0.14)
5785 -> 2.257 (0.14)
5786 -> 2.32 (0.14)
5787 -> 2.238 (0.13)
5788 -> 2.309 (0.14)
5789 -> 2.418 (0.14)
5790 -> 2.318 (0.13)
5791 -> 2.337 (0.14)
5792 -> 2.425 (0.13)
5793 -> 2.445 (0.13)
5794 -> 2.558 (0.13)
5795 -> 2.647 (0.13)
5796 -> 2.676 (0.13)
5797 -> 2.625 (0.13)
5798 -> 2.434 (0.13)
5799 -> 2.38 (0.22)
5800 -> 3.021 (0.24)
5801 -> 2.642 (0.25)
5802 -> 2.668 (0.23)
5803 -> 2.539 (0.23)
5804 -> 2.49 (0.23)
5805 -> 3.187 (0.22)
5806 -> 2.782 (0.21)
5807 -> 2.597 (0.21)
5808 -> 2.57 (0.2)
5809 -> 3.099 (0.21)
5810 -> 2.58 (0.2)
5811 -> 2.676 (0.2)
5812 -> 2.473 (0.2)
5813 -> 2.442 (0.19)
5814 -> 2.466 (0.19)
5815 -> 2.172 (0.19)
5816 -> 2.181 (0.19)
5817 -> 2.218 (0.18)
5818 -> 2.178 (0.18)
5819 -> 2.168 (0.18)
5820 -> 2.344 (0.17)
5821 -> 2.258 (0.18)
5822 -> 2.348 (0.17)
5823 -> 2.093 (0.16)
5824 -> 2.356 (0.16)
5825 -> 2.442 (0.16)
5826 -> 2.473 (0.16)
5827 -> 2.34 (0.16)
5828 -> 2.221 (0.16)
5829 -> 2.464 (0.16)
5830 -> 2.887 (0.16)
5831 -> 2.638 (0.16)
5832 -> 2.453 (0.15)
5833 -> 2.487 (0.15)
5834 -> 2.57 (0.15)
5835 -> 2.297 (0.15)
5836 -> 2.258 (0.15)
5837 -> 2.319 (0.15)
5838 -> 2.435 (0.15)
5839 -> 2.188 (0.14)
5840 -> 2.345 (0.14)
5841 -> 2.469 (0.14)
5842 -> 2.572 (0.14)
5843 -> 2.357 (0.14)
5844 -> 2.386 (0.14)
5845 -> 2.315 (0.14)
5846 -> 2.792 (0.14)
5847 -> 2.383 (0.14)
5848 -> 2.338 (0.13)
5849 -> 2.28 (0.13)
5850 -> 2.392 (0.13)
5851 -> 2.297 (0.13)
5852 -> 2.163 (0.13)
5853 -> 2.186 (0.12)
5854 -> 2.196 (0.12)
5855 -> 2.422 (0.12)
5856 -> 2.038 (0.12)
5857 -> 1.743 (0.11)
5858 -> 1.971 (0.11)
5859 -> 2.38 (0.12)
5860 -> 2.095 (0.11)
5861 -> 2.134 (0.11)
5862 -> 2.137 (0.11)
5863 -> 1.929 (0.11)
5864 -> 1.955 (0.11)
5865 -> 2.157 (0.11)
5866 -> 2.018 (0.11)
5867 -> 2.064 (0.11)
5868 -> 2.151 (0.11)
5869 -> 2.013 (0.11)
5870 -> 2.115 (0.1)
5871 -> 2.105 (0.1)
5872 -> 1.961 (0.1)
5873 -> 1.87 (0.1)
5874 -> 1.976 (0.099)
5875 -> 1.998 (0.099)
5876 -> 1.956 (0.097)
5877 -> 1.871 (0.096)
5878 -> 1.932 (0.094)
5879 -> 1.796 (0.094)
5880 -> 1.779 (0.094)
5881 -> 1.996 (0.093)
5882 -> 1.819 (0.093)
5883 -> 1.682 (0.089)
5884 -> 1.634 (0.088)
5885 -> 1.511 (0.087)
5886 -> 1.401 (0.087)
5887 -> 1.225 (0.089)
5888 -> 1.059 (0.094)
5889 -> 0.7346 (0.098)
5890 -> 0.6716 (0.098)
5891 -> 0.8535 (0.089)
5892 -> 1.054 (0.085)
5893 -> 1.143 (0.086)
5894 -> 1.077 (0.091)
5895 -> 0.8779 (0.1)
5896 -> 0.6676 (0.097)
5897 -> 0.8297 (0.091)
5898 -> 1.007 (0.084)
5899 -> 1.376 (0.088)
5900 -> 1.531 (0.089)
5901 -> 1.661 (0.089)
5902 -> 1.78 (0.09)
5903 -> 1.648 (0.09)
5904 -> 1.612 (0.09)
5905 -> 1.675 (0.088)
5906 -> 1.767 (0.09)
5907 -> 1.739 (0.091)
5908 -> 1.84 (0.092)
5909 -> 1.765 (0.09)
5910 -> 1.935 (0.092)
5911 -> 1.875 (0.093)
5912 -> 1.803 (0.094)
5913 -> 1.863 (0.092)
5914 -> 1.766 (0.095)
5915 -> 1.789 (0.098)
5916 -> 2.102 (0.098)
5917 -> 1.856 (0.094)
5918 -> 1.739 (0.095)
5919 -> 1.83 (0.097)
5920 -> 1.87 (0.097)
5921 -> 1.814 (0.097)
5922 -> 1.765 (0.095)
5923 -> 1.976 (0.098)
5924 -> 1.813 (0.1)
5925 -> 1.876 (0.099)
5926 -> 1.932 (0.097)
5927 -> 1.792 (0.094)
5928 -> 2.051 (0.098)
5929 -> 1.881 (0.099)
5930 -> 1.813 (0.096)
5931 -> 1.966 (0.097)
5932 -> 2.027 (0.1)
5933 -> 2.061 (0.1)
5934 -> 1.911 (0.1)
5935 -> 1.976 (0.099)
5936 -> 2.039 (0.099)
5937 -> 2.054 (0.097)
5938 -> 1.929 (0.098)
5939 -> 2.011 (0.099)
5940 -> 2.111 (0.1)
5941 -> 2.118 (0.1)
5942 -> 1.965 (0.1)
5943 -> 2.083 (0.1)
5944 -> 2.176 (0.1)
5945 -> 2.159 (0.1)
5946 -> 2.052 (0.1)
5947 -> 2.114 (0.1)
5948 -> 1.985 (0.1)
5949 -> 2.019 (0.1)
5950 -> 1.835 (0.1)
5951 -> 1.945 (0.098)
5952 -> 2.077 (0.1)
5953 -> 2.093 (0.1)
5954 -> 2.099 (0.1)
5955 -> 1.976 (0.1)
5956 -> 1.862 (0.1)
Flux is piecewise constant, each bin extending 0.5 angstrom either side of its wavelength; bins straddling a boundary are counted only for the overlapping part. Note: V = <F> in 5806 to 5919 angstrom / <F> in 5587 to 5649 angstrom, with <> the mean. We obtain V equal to 1.04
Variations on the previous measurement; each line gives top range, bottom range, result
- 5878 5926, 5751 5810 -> 0.64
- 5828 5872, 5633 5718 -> 1.07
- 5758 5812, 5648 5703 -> 1.16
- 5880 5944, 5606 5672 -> 0.85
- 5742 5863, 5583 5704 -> 1.20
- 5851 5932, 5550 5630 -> 0.88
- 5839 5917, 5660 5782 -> 0.81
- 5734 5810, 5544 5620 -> 1.23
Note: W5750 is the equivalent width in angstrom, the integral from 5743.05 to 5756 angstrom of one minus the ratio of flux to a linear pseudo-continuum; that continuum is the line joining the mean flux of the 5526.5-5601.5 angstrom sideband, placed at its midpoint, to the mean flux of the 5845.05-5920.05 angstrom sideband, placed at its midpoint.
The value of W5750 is -4.6 angstrom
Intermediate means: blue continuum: 2.03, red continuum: 1.78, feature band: 2.56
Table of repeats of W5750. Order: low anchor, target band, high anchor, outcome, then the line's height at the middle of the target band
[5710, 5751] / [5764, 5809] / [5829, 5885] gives -3.0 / 2.29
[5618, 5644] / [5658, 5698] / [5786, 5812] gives 1.1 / 2.15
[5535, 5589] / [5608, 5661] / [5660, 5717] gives 3.5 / 2.12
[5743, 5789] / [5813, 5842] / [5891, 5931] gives -4.1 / 2.07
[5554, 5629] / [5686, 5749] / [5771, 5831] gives -1.3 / 2.26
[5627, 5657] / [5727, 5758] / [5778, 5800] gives -2.4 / 2.29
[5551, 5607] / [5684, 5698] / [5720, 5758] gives 0.8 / 2.31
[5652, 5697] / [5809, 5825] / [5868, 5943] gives -4.3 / 1.85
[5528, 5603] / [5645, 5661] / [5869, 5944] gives -1.0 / 1.94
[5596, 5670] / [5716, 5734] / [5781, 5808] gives -0.3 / 2.27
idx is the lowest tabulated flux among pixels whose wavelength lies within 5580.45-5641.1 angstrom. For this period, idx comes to 1.314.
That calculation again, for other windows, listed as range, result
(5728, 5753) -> 2.017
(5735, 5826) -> 1.993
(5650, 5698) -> 1.729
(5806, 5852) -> 2.093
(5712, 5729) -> 2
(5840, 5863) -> 1.743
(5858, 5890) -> 0.6716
